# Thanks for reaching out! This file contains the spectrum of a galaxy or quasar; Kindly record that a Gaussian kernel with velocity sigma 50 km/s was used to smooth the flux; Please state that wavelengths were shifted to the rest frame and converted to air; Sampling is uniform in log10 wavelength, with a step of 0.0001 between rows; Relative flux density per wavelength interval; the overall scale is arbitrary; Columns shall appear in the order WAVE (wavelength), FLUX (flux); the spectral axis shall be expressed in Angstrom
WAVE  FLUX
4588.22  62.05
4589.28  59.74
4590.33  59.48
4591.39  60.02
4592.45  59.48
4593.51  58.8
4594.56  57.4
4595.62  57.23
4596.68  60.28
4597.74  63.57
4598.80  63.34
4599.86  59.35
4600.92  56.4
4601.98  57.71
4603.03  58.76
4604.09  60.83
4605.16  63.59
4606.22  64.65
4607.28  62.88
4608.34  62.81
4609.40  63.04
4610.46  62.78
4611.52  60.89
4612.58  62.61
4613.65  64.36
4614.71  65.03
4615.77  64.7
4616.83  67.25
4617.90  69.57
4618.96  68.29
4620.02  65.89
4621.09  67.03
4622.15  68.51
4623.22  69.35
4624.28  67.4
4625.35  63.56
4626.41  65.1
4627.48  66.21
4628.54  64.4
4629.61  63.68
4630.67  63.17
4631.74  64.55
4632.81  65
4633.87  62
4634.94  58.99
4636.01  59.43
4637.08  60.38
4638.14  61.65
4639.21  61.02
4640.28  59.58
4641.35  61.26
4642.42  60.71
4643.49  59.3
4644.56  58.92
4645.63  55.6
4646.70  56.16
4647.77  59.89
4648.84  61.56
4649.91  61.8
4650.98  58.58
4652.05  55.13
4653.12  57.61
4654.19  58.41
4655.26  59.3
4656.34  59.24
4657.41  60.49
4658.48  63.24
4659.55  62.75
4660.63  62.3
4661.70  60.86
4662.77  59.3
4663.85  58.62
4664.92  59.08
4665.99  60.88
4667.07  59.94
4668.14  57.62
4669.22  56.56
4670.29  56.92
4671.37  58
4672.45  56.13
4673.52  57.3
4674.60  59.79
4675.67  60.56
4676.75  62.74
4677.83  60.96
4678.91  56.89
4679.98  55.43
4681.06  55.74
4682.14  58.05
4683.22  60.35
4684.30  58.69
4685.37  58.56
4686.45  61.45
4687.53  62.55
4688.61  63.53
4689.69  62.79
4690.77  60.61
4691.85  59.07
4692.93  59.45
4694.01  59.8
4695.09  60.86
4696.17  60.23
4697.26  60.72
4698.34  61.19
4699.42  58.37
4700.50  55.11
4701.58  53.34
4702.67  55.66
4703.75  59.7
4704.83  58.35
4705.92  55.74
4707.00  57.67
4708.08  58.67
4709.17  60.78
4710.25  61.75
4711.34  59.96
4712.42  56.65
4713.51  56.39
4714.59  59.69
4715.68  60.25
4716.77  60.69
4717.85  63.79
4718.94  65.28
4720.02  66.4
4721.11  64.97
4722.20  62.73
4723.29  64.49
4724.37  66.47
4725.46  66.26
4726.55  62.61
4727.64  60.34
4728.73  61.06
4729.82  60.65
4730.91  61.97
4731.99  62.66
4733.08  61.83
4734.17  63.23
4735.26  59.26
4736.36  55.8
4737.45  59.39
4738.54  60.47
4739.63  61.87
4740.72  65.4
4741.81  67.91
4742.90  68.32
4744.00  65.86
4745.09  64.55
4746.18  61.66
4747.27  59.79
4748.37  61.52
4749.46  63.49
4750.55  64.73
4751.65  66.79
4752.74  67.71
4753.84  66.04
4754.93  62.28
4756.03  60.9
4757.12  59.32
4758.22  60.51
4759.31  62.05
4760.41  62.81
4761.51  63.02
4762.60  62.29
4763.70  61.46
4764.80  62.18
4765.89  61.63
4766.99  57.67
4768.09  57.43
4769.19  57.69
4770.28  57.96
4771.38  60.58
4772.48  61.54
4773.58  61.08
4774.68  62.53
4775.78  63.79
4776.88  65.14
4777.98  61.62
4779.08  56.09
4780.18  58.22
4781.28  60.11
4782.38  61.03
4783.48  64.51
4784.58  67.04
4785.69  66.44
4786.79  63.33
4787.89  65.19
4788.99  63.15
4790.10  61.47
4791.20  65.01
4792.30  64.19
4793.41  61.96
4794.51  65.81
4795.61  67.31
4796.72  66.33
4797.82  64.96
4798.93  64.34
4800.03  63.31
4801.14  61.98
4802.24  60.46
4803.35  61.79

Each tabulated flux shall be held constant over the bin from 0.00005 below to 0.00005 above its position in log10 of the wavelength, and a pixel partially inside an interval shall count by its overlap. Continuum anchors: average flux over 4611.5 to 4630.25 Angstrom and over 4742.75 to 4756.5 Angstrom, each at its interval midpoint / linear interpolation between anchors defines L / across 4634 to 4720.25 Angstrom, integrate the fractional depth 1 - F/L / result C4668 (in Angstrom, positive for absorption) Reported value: 7.41 Angstrom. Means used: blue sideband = 65.9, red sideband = 64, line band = 59.5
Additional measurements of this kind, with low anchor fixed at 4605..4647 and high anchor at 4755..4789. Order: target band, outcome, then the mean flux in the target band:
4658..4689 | 1.6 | 59.5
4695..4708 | 0.9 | 58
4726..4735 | 0.0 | 61.7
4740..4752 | -0.5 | 64.5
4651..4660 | 0.5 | 59.5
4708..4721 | 0.2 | 61.1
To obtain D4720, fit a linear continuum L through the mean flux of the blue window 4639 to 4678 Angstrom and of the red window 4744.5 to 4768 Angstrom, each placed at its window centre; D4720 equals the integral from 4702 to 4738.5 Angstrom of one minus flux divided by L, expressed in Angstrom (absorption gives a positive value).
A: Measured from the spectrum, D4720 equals 0.2 Angstrom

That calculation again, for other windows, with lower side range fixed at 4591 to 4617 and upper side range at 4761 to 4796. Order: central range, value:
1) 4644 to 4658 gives 0.67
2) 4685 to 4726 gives 0.87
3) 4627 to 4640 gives -0.19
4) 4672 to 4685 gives 0.67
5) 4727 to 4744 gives -0.05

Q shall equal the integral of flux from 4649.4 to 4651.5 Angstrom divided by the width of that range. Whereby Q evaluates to 60.2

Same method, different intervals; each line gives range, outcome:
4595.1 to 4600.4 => 60.7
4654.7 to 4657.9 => 59.6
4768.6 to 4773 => 59.5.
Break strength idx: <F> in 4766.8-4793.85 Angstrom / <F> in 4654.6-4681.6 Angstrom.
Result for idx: 1.04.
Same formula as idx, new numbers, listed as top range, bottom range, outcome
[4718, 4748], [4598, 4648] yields 1.00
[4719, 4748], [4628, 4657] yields 1.04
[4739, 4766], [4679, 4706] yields 1.07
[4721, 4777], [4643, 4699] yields 1.05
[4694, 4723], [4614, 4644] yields 0.93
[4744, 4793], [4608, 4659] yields 1.00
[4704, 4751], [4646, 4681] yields 1.05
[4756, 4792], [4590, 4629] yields 0.98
